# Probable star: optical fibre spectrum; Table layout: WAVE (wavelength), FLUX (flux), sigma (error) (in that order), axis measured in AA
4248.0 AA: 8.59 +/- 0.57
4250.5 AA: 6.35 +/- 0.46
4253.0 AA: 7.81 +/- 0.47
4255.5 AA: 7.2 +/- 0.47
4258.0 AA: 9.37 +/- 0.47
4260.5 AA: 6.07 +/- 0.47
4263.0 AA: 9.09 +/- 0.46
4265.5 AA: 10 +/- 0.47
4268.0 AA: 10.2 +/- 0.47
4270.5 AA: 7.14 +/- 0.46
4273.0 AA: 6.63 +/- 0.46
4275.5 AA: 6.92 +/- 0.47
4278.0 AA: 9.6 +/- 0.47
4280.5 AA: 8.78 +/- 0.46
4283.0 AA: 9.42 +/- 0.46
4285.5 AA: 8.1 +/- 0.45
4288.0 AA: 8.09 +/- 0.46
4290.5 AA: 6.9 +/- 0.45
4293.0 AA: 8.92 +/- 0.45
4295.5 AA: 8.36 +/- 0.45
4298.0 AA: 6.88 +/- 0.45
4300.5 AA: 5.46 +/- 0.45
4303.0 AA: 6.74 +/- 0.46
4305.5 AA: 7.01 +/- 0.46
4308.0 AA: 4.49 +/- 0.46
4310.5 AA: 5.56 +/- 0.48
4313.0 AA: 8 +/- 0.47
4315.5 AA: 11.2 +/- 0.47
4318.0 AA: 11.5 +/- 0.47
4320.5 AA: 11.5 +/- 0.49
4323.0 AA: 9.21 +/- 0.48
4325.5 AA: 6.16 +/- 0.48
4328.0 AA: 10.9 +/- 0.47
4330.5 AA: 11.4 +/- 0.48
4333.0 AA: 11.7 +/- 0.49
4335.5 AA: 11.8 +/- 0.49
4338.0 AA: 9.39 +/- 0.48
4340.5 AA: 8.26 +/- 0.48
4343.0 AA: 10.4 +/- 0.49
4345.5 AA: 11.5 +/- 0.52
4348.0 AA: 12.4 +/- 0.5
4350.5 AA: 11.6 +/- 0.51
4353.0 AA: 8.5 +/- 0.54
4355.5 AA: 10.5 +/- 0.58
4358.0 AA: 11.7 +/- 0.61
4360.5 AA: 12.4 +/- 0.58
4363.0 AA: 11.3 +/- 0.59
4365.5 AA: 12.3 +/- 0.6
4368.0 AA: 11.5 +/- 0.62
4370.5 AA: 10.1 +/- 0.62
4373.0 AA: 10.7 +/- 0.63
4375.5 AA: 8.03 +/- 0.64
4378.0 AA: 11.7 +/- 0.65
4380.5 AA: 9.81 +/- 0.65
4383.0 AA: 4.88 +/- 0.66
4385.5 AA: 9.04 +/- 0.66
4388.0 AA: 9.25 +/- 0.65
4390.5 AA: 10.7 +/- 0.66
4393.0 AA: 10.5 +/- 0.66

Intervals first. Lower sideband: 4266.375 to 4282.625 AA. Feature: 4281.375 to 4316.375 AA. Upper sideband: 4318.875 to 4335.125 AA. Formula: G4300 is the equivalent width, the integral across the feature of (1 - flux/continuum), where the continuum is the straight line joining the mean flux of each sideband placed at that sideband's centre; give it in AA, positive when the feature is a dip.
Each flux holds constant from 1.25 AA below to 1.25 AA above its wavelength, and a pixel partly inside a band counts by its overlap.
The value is 6.5 AA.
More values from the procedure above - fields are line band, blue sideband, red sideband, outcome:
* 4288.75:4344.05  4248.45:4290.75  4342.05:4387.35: 3.6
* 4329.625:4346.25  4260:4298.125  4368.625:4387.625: -3.3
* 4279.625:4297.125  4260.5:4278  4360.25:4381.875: 0.8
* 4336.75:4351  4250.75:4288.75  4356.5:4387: -1.2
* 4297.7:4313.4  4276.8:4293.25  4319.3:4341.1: 5.2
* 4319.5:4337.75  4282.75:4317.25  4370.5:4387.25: -5.0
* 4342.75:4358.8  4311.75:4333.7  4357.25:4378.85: -0.4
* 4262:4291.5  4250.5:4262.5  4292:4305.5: -4.0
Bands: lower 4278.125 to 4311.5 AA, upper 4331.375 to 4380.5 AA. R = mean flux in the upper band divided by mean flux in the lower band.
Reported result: 1.5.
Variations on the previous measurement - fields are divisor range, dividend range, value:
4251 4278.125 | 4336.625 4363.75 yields 1.33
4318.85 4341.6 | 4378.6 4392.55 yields 0.89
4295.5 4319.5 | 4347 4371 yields 1.50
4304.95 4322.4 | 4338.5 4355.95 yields 1.22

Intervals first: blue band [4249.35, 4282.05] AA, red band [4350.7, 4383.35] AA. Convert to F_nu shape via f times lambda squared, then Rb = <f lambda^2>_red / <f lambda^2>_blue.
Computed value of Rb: 1.4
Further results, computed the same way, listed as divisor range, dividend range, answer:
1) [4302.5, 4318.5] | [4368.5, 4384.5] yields 1.25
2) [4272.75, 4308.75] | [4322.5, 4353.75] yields 1.40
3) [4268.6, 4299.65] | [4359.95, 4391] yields 1.31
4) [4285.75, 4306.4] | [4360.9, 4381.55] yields 1.52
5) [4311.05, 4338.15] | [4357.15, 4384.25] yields 1.04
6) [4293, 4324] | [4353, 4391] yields 1.31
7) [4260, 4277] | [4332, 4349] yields 1.37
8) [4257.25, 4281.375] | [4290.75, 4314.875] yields 0.84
